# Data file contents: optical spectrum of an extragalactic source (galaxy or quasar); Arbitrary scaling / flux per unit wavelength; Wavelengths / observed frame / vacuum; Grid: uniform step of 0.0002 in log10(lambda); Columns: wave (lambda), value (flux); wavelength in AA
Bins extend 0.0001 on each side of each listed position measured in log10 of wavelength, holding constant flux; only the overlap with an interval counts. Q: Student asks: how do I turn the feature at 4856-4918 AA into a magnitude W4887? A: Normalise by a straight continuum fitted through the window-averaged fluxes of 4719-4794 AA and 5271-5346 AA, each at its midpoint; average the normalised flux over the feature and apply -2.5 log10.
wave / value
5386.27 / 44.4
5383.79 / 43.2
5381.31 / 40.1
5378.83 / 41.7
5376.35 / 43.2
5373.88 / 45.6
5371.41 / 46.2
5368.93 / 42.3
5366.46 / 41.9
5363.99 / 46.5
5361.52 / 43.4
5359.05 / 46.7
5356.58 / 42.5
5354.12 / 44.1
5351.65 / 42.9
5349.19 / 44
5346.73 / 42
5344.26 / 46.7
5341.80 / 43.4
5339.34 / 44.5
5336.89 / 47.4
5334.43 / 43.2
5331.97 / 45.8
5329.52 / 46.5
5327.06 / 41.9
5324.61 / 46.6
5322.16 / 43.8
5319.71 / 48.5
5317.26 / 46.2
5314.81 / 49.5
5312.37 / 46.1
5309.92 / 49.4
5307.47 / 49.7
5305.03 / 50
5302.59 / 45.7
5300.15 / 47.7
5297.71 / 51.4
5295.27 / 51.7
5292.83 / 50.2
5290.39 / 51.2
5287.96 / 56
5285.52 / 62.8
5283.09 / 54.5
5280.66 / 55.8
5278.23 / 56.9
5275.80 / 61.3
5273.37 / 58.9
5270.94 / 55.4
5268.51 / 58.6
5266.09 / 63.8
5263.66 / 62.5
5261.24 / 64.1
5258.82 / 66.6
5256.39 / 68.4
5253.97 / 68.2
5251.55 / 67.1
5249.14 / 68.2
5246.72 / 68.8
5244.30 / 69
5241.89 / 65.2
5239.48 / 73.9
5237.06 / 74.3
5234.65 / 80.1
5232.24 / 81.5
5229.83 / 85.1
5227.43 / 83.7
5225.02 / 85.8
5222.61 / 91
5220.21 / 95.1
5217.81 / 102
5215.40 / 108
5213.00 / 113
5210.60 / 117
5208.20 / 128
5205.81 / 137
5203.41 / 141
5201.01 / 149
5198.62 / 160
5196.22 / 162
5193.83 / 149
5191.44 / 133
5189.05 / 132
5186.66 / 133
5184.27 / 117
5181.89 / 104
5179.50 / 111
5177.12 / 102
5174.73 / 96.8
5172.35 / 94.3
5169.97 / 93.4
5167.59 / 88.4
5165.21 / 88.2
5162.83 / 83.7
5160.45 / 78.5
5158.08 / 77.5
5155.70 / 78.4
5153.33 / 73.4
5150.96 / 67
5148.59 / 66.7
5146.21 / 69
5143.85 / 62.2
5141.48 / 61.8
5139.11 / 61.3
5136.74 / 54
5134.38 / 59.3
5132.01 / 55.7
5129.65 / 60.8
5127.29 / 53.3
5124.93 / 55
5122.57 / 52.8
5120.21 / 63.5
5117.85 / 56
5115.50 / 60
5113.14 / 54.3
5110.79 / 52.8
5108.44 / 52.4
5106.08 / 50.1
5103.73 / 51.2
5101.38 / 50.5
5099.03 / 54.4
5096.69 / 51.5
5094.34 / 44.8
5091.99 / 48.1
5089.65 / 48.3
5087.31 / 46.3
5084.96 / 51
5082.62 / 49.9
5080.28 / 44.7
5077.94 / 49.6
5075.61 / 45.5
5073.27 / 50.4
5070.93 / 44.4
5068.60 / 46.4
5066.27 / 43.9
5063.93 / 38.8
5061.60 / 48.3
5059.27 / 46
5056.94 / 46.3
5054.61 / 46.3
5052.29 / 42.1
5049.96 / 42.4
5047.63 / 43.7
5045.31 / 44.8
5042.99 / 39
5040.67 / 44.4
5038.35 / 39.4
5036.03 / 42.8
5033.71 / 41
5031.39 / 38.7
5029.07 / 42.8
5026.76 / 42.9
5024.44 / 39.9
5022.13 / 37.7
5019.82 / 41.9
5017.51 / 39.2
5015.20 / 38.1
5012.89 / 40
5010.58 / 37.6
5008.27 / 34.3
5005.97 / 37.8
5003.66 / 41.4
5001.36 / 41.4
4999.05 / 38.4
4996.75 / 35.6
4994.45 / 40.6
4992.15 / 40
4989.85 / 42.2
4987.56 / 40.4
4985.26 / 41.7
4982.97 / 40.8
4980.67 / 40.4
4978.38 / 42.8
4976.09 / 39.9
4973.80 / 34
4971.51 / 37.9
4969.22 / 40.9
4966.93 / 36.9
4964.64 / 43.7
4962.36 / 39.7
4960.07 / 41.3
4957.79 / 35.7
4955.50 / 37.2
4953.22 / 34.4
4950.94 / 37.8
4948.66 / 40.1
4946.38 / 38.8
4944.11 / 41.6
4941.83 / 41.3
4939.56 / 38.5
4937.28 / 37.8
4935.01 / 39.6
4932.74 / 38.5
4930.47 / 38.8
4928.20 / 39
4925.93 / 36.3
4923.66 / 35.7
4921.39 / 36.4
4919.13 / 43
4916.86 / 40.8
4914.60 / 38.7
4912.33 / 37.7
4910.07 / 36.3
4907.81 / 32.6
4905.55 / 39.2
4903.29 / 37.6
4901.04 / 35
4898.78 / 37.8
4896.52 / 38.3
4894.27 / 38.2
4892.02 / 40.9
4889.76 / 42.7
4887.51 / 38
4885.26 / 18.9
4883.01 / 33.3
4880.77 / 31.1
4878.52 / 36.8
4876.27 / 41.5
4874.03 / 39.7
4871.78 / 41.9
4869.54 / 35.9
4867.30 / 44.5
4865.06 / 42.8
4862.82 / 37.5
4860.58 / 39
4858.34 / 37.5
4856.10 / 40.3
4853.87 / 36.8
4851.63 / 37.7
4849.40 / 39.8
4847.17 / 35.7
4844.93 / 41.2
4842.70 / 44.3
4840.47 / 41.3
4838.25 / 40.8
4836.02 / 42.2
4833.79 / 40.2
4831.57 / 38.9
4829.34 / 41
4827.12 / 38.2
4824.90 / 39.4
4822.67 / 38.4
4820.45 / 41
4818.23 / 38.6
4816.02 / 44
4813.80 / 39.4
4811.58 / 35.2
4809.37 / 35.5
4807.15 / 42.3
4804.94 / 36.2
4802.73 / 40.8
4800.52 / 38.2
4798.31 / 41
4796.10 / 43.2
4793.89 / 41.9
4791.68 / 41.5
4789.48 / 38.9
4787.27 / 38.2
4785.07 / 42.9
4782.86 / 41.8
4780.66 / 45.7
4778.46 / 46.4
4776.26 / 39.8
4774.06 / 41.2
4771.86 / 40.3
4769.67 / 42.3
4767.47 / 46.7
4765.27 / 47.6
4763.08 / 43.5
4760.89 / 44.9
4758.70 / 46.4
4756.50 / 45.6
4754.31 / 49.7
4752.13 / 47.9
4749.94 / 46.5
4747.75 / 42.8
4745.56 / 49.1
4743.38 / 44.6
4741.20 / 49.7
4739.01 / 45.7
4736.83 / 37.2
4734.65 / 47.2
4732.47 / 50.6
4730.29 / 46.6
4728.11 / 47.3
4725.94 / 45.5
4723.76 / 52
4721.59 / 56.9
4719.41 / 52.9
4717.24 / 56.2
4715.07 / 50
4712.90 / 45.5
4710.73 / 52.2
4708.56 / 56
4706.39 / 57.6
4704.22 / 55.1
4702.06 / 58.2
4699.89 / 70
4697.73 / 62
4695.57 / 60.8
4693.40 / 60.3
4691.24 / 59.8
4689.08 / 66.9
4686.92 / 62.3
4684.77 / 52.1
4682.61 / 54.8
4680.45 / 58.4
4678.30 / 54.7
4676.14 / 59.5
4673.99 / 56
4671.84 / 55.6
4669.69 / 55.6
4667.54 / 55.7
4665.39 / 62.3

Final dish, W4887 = 0.23 mag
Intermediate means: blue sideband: 45.3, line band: 37.6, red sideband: 49.8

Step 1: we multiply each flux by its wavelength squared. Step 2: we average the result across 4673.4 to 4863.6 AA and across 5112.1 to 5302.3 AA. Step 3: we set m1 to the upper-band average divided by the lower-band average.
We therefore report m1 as 2.1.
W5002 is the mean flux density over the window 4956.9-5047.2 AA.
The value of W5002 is 40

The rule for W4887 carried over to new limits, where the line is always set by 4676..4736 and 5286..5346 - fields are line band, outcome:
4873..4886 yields 0.486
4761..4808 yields 0.279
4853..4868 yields 0.321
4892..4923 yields 0.359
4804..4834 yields 0.346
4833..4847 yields 0.284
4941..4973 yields 0.316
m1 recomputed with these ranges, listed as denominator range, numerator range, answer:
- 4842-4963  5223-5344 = 1.77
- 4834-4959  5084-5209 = 2.37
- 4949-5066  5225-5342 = 1.59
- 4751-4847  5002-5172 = 1.43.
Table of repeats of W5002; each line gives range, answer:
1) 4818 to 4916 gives 38.4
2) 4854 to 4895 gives 37.8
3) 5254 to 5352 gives 51.8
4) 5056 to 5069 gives 44.8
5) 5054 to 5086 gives 46.5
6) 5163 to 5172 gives 89.7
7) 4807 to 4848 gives 39.8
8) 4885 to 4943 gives 37.9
